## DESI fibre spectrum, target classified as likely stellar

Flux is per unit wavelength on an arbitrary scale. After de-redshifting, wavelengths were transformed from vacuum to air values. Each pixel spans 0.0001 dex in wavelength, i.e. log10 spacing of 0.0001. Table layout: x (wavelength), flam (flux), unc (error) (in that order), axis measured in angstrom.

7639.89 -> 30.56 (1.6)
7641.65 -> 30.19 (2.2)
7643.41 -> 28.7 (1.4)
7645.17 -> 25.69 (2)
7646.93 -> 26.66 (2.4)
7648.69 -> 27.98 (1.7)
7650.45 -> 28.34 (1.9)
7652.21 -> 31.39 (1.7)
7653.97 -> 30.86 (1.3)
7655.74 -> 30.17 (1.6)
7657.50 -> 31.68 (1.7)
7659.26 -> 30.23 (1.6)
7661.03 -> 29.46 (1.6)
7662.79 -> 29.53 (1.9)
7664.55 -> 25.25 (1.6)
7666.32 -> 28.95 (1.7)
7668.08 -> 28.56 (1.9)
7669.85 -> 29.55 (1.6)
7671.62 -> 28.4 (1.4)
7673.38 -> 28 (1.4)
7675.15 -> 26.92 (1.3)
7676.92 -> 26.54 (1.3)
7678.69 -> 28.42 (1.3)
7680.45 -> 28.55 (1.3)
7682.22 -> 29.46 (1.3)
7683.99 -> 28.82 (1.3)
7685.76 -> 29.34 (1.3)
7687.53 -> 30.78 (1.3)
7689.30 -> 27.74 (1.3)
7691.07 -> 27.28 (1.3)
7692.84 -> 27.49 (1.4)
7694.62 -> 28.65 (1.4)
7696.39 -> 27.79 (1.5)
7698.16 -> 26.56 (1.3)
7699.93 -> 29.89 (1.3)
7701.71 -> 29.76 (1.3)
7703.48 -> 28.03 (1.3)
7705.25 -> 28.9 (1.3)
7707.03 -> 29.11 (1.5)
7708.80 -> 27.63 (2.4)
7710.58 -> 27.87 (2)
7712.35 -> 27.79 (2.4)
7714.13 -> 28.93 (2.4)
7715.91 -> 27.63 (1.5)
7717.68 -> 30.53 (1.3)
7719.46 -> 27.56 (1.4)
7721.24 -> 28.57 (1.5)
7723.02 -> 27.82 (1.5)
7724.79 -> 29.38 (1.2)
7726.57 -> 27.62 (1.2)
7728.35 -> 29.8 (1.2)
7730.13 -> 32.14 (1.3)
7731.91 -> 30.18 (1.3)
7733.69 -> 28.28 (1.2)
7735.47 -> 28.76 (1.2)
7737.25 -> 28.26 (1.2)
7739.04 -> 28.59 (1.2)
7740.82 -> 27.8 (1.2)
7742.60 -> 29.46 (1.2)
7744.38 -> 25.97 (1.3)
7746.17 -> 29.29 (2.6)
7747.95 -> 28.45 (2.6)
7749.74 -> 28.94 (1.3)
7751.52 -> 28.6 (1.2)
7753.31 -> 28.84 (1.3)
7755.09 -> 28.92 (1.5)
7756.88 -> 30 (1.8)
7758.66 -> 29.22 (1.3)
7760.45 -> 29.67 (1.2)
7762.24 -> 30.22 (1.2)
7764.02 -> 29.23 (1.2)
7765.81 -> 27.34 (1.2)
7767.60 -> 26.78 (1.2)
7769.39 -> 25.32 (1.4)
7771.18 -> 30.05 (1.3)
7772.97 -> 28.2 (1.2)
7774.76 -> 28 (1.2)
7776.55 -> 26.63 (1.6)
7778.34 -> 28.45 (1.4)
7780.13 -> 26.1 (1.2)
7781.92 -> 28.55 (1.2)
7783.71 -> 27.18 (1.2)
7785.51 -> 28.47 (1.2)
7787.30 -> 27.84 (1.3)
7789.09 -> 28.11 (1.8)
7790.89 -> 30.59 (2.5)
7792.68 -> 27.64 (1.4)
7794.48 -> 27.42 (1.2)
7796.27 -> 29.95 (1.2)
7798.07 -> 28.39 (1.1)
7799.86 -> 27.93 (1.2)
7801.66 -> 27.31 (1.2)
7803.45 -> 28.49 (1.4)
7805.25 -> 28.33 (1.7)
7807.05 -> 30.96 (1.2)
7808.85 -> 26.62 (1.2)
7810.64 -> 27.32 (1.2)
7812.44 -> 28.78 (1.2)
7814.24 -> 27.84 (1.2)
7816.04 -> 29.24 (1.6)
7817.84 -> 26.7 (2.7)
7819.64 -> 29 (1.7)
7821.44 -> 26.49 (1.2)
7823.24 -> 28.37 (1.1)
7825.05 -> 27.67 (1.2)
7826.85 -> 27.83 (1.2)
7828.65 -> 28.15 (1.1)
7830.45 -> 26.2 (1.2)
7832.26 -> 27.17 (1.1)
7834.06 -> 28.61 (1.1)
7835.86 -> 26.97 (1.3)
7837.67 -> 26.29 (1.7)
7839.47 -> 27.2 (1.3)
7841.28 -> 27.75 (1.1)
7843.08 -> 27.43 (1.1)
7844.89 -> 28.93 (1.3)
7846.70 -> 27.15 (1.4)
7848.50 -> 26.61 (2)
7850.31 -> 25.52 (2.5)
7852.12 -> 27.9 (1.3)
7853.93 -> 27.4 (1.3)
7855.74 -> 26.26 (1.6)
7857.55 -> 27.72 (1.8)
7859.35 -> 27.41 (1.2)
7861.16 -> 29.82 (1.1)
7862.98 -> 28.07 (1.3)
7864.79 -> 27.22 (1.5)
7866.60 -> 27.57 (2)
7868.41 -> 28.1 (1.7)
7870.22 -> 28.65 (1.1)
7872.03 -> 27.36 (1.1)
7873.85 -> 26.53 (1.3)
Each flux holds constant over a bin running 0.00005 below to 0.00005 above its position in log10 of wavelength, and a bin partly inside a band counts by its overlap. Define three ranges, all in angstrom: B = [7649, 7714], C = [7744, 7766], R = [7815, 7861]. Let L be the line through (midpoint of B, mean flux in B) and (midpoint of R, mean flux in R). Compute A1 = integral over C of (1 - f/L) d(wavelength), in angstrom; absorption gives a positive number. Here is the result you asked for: -0.6 angstrom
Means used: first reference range 28.7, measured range 28.9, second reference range 27.5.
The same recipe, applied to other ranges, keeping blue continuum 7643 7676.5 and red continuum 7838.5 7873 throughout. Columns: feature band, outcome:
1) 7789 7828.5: -0.5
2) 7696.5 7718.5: -0.1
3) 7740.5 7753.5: -0.1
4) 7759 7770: 0.0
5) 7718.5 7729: 0.0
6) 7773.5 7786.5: 0.2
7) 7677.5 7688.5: -0.2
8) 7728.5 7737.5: -0.4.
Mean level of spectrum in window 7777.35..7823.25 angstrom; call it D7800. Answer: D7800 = 28.2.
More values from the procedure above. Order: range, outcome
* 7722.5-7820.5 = 28.5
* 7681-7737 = 28.7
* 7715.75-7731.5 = 29.1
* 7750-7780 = 28.4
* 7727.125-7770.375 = 28.7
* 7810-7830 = 27.9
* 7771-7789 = 27.9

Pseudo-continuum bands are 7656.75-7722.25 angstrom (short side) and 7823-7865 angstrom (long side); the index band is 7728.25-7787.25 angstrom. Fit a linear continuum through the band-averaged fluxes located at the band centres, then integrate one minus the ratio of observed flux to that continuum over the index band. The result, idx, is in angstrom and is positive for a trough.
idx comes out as -0.9 angstrom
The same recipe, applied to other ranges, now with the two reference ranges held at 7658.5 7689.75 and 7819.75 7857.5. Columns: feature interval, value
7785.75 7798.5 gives -0.4 angstrom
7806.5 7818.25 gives -0.3 angstrom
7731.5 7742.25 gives -0.2 angstrom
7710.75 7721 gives -0.1 angstrom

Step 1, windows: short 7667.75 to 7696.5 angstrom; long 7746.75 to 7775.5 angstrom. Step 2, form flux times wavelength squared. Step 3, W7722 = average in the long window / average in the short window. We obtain 1.0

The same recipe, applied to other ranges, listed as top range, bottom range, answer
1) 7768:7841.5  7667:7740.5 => 1.00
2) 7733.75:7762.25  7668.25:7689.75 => 1.02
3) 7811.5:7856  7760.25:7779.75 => 1.00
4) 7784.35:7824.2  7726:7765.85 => 0.99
